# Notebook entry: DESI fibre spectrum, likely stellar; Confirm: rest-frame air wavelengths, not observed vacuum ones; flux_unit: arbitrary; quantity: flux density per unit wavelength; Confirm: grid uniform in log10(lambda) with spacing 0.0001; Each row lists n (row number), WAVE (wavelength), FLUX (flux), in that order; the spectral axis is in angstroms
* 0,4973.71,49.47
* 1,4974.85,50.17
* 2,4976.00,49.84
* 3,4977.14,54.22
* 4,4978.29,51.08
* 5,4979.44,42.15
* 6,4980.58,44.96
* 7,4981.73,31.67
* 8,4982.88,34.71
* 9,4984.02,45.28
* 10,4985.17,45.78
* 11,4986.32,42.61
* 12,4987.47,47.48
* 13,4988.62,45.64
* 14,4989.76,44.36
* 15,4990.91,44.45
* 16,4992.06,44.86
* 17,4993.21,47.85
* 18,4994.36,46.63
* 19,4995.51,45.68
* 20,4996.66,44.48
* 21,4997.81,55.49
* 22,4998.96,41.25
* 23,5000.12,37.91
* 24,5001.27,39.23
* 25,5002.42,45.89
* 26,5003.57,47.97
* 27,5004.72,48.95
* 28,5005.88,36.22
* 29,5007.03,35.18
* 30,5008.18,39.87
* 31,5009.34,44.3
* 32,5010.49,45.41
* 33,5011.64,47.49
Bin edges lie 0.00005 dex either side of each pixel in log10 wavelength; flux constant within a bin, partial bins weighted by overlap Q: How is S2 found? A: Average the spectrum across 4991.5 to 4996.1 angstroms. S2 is 46.3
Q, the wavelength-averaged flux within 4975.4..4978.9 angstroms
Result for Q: 51.5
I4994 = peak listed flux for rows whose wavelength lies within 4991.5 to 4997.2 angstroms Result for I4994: 47.85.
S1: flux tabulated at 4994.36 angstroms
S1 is 46.63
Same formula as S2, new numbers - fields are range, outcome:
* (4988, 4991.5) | 44.9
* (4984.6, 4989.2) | 45.4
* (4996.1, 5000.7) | 44.7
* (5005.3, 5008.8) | 37.1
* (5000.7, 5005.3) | 45.5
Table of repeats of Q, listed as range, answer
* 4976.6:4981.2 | 47.9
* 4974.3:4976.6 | 50.1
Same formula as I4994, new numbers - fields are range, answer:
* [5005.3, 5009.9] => 44.3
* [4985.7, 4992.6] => 47.48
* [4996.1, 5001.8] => 55.49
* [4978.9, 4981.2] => 44.96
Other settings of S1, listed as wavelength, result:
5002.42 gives 45.89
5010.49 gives 45.41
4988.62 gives 45.64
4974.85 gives 50.17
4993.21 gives 47.85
